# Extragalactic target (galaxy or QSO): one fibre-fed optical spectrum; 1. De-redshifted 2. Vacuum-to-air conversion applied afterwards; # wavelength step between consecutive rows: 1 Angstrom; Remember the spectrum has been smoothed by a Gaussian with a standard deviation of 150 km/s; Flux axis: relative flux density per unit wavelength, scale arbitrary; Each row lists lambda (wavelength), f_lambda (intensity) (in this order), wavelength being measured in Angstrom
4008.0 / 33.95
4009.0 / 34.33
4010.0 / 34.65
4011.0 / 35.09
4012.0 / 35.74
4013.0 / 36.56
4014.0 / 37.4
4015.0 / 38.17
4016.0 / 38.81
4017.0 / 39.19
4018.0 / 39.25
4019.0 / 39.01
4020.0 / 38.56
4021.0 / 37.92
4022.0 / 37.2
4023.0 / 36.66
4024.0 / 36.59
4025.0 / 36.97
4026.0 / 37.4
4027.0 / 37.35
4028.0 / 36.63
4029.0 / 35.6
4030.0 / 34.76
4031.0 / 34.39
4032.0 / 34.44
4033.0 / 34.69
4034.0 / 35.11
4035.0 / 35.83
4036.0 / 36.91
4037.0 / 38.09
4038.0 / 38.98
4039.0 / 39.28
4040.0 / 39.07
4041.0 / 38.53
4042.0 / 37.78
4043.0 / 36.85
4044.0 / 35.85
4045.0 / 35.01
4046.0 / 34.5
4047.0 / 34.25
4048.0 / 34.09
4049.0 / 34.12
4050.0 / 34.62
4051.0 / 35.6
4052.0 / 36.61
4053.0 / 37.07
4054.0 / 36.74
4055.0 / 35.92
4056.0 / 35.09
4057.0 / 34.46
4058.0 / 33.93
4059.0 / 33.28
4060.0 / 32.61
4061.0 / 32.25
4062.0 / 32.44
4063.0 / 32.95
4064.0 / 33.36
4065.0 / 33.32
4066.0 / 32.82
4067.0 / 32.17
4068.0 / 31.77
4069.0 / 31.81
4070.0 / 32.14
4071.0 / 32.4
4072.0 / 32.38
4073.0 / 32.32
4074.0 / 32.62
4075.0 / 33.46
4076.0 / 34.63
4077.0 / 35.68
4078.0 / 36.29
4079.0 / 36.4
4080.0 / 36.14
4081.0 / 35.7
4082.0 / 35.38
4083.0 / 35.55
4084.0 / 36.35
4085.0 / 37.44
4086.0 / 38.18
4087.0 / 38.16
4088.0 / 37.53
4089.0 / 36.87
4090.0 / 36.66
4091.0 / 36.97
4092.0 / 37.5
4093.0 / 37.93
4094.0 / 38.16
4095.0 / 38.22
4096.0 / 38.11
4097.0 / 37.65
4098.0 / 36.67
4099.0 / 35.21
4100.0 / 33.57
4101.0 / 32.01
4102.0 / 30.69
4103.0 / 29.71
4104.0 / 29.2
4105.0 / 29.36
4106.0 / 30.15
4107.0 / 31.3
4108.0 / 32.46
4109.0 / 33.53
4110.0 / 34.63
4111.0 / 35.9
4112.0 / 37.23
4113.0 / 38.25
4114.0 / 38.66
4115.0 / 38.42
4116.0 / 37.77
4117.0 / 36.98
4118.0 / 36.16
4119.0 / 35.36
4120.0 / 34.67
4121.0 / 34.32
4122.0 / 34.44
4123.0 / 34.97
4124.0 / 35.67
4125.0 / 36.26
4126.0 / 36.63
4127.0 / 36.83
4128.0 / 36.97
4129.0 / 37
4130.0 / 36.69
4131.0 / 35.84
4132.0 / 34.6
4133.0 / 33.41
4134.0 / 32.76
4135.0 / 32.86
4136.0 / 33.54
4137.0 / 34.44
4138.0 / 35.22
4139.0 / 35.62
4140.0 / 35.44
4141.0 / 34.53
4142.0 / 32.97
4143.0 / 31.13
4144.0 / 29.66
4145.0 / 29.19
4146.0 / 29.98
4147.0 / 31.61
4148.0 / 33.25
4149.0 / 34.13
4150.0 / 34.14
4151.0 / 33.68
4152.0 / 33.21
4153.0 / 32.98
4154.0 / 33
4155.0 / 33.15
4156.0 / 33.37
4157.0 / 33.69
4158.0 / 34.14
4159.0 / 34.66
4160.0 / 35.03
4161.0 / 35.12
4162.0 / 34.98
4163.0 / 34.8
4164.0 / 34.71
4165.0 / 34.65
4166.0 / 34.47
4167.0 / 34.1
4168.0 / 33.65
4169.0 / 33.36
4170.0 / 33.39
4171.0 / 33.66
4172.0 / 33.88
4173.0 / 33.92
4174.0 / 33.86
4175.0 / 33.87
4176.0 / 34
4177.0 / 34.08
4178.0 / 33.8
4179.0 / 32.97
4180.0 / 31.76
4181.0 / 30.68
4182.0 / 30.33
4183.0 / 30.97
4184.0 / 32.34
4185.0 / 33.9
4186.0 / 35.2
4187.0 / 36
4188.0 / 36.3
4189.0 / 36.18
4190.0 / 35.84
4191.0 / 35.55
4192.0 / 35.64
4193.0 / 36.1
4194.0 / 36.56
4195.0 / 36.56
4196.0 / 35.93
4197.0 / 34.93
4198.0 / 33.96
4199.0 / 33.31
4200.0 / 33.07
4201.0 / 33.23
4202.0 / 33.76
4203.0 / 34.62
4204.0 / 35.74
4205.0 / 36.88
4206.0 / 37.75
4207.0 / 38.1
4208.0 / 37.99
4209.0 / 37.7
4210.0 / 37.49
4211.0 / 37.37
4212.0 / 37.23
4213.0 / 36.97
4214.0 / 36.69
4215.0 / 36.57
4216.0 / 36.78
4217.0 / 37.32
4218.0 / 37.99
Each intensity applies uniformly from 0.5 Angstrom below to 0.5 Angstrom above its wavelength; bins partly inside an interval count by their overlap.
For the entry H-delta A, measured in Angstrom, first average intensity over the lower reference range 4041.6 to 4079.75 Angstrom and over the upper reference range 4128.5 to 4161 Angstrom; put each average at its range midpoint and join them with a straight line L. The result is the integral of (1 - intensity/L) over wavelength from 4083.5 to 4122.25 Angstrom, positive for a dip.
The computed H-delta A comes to -1.8 Angstrom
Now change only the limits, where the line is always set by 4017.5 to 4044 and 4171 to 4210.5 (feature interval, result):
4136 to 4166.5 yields 1.5 Angstrom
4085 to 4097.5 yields -0.5 Angstrom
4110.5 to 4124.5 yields -0.2 Angstrom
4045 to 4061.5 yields 0.9 Angstrom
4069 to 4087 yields 0.7 Angstrom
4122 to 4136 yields 0.1 Angstrom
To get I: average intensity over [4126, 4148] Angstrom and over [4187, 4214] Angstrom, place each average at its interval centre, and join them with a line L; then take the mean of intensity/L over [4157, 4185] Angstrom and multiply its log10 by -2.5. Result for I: 0.04 mag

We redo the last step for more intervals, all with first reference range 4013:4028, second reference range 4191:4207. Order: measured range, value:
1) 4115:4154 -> 0.057 mag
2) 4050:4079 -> 0.102 mag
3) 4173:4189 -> 0.066 mag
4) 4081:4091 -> 0.001 mag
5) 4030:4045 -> 0.025 mag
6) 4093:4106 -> 0.082 mag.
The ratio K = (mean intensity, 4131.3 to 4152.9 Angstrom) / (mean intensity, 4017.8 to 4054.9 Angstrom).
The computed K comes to 0.9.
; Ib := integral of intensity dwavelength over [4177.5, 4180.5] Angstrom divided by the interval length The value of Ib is 32.8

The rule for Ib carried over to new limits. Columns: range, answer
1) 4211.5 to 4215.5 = 36.9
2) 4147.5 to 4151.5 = 33.8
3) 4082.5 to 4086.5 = 36.9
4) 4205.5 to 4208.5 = 37.9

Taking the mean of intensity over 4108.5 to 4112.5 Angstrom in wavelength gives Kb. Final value 35.3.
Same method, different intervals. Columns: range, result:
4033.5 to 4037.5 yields 36.5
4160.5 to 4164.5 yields 34.9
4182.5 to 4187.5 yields 33.7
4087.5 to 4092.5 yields 37.1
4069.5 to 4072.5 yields 32.3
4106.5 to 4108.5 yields 31.9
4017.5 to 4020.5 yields 38.9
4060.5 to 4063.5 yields 32.5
